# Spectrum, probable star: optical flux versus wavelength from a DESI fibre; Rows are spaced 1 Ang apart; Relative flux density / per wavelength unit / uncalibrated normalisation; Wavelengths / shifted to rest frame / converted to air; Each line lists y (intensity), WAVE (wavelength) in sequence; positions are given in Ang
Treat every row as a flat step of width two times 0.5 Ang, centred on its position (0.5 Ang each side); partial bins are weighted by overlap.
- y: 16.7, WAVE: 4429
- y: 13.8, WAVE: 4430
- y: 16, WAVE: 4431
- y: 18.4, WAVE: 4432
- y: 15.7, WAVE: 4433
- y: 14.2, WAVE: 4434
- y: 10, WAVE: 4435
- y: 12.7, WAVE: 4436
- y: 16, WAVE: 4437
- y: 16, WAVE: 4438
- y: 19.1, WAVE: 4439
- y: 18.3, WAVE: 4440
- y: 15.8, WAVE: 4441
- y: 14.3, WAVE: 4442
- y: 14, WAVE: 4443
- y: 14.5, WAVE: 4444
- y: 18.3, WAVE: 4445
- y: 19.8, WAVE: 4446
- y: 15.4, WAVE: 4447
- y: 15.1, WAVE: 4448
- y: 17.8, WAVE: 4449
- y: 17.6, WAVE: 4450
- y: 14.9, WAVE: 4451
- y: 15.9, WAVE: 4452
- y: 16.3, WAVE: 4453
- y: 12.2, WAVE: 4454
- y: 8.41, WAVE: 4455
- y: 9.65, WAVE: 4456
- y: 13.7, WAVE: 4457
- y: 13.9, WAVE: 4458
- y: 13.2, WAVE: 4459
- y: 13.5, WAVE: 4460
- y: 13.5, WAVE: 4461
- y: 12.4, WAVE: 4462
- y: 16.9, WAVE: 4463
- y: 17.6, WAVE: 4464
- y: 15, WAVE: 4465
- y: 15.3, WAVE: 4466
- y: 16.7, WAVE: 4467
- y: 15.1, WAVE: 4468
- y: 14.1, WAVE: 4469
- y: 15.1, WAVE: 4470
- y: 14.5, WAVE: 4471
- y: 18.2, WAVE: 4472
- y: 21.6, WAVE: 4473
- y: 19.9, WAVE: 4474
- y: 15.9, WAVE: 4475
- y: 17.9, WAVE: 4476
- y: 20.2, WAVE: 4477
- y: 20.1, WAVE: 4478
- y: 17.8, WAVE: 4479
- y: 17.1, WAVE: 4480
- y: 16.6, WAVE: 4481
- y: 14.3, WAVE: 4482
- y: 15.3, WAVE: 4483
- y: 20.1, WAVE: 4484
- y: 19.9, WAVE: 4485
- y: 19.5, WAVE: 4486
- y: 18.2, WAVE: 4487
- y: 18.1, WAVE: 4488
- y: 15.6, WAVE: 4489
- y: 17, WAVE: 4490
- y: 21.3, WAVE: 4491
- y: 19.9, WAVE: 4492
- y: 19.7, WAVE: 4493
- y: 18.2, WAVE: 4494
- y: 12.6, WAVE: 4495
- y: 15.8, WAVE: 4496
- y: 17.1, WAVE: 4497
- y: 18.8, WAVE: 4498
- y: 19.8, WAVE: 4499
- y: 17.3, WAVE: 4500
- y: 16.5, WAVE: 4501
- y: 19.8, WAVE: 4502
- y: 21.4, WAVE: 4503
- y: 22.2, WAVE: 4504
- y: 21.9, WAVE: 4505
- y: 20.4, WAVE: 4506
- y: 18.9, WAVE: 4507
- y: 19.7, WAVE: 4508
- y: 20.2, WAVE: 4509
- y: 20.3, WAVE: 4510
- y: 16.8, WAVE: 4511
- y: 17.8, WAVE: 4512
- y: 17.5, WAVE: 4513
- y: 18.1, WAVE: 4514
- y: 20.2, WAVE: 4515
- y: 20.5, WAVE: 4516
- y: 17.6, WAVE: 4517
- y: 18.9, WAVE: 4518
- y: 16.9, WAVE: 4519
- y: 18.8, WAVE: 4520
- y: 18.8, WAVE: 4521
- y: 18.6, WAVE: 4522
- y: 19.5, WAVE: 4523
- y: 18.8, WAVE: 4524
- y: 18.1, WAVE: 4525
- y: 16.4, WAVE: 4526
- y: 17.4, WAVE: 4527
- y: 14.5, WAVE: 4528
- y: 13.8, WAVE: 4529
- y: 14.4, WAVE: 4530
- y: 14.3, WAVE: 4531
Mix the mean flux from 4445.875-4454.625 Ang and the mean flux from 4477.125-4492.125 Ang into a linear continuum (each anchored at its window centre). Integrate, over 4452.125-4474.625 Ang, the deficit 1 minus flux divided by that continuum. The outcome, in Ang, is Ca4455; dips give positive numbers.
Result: 2.5 Ang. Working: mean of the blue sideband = 15.8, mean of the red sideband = 18.1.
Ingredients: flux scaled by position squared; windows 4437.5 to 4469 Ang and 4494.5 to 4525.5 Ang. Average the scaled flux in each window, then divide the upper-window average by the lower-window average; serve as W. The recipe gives 1.27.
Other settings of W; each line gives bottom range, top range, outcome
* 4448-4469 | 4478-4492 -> 1.25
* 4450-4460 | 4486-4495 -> 1.39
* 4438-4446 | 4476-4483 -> 1.08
